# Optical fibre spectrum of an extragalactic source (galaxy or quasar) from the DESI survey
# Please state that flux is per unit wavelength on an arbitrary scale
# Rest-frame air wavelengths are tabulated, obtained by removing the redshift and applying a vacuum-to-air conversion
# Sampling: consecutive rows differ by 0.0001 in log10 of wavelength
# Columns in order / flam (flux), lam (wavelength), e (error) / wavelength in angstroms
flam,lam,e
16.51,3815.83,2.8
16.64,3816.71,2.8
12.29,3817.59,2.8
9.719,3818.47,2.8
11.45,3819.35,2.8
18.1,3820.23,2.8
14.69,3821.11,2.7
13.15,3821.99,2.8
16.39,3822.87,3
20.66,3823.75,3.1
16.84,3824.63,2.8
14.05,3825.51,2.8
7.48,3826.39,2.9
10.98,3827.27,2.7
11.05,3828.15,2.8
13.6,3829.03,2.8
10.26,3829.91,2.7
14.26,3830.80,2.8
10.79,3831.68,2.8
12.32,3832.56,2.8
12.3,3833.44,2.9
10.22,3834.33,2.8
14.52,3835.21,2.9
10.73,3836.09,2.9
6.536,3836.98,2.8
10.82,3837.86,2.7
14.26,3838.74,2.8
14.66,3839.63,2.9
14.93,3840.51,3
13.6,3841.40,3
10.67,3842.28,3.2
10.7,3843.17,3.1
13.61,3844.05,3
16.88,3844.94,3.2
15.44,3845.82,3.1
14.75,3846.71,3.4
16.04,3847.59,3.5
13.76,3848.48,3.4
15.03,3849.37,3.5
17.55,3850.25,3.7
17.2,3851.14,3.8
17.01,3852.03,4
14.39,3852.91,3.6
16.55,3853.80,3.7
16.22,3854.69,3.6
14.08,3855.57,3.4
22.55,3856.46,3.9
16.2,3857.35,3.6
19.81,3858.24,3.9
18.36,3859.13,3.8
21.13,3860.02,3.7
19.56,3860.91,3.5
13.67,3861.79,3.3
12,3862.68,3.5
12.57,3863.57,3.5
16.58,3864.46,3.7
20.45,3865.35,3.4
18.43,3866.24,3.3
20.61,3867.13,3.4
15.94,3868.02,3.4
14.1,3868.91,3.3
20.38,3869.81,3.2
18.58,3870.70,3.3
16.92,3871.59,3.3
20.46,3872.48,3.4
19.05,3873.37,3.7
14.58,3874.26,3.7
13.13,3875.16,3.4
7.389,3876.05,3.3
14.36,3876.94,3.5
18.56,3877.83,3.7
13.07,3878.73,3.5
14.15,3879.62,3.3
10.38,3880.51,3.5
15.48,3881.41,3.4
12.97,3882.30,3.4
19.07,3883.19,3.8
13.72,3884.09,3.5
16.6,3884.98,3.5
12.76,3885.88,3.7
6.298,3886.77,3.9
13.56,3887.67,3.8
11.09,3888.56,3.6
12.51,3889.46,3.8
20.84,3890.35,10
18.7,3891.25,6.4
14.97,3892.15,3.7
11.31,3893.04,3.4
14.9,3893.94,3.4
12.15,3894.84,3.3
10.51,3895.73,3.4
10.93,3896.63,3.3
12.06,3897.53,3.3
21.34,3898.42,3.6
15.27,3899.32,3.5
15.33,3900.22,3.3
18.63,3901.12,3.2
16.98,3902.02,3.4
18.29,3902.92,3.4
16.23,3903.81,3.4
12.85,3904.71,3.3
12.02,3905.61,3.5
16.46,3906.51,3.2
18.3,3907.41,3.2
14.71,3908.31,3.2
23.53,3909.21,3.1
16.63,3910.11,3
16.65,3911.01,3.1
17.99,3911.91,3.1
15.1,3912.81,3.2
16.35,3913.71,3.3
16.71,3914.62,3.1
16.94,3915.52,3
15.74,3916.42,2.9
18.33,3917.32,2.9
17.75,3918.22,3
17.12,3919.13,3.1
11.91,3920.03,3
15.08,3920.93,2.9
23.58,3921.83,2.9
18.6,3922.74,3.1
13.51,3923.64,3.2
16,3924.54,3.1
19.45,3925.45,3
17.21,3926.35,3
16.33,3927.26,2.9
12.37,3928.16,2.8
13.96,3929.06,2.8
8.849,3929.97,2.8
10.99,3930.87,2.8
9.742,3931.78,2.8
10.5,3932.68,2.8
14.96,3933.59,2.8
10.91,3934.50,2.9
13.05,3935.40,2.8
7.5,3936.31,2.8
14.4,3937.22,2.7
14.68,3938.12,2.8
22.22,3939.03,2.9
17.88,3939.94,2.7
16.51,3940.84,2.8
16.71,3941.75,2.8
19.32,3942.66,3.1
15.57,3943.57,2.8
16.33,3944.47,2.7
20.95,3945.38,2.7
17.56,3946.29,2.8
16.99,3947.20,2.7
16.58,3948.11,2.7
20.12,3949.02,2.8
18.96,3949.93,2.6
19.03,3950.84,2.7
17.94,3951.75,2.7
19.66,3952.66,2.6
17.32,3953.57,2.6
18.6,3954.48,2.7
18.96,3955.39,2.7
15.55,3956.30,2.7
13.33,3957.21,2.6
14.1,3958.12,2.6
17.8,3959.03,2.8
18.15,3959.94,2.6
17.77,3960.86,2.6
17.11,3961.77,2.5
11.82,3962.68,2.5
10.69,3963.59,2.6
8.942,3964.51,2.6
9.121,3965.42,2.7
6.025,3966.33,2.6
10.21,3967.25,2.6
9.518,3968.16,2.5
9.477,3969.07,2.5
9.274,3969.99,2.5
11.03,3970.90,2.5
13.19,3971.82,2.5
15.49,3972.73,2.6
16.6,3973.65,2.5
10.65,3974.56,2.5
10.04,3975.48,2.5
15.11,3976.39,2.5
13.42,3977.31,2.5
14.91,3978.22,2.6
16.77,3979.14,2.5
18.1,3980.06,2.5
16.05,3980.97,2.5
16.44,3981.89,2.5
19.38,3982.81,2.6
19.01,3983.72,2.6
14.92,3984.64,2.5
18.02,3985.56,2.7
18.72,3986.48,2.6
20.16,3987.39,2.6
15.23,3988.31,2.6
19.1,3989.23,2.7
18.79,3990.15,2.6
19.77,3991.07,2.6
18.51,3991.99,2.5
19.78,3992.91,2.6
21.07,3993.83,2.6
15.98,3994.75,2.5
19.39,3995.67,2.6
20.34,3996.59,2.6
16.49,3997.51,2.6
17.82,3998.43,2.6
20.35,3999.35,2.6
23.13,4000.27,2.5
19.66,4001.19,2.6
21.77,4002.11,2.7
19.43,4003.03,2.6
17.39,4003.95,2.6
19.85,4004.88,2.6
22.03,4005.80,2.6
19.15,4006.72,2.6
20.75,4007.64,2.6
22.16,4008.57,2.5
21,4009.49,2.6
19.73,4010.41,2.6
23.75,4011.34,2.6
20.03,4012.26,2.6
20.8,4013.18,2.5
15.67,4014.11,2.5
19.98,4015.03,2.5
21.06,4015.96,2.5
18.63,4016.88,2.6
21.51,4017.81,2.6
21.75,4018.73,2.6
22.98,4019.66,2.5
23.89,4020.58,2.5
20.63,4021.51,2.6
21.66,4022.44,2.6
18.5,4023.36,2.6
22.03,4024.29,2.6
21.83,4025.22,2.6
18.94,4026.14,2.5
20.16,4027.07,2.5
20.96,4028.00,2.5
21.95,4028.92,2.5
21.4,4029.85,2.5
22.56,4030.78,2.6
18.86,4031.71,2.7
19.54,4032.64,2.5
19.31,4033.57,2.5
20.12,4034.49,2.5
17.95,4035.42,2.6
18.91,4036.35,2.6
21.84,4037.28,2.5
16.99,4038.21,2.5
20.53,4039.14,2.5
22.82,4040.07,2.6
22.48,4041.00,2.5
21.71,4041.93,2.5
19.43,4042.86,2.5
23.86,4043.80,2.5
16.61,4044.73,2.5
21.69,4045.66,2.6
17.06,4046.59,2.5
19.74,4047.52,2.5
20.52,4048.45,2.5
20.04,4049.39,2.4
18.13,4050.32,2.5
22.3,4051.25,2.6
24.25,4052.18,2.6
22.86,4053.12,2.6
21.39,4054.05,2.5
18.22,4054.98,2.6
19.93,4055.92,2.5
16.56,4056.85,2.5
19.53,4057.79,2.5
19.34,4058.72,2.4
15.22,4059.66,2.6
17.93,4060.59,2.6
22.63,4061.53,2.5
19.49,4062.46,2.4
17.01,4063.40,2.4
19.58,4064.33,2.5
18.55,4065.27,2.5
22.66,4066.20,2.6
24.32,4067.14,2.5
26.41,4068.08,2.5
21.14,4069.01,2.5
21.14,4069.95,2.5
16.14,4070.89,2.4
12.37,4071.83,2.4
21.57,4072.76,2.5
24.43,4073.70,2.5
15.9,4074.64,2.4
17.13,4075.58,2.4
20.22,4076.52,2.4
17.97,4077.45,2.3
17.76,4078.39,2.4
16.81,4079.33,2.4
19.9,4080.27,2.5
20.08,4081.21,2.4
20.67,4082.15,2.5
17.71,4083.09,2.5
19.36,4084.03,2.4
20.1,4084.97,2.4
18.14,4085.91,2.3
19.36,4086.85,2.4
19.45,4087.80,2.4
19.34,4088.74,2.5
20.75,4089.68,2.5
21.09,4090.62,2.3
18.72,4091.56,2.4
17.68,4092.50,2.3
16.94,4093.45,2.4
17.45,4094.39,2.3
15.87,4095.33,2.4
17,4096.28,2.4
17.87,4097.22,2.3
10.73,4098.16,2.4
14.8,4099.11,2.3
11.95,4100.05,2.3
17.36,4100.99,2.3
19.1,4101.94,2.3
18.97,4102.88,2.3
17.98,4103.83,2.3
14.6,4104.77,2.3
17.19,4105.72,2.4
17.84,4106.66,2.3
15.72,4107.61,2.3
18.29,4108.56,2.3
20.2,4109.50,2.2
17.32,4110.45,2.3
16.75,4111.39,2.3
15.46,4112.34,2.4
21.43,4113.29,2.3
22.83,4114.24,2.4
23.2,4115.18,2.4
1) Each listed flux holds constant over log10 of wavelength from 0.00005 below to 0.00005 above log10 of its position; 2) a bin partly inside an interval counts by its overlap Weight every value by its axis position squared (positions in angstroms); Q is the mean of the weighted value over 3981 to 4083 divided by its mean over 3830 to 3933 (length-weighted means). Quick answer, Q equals 1.41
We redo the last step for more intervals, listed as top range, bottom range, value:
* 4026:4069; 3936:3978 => 1.42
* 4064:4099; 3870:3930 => 1.34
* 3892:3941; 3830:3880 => 1.04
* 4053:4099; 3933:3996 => 1.27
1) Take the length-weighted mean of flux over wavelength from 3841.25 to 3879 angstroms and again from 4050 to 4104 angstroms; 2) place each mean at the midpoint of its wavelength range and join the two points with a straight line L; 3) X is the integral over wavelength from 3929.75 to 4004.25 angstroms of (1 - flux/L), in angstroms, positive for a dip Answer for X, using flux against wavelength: 6.8 angstroms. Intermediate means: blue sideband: 16.1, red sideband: 18.9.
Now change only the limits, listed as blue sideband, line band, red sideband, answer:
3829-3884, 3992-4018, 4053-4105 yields -3.6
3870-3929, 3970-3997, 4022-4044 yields 3.0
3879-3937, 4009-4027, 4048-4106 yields -3.4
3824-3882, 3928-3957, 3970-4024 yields 2.3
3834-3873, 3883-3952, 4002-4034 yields 7.8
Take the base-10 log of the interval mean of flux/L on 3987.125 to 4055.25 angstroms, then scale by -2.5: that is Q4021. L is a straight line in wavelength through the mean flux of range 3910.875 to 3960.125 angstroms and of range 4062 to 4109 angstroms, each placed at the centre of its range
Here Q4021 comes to -0.16 mag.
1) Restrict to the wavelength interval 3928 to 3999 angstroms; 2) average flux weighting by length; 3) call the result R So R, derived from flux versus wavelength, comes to 15.5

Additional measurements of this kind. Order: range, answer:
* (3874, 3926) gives 15.3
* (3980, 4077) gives 19.9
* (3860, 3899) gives 15.1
